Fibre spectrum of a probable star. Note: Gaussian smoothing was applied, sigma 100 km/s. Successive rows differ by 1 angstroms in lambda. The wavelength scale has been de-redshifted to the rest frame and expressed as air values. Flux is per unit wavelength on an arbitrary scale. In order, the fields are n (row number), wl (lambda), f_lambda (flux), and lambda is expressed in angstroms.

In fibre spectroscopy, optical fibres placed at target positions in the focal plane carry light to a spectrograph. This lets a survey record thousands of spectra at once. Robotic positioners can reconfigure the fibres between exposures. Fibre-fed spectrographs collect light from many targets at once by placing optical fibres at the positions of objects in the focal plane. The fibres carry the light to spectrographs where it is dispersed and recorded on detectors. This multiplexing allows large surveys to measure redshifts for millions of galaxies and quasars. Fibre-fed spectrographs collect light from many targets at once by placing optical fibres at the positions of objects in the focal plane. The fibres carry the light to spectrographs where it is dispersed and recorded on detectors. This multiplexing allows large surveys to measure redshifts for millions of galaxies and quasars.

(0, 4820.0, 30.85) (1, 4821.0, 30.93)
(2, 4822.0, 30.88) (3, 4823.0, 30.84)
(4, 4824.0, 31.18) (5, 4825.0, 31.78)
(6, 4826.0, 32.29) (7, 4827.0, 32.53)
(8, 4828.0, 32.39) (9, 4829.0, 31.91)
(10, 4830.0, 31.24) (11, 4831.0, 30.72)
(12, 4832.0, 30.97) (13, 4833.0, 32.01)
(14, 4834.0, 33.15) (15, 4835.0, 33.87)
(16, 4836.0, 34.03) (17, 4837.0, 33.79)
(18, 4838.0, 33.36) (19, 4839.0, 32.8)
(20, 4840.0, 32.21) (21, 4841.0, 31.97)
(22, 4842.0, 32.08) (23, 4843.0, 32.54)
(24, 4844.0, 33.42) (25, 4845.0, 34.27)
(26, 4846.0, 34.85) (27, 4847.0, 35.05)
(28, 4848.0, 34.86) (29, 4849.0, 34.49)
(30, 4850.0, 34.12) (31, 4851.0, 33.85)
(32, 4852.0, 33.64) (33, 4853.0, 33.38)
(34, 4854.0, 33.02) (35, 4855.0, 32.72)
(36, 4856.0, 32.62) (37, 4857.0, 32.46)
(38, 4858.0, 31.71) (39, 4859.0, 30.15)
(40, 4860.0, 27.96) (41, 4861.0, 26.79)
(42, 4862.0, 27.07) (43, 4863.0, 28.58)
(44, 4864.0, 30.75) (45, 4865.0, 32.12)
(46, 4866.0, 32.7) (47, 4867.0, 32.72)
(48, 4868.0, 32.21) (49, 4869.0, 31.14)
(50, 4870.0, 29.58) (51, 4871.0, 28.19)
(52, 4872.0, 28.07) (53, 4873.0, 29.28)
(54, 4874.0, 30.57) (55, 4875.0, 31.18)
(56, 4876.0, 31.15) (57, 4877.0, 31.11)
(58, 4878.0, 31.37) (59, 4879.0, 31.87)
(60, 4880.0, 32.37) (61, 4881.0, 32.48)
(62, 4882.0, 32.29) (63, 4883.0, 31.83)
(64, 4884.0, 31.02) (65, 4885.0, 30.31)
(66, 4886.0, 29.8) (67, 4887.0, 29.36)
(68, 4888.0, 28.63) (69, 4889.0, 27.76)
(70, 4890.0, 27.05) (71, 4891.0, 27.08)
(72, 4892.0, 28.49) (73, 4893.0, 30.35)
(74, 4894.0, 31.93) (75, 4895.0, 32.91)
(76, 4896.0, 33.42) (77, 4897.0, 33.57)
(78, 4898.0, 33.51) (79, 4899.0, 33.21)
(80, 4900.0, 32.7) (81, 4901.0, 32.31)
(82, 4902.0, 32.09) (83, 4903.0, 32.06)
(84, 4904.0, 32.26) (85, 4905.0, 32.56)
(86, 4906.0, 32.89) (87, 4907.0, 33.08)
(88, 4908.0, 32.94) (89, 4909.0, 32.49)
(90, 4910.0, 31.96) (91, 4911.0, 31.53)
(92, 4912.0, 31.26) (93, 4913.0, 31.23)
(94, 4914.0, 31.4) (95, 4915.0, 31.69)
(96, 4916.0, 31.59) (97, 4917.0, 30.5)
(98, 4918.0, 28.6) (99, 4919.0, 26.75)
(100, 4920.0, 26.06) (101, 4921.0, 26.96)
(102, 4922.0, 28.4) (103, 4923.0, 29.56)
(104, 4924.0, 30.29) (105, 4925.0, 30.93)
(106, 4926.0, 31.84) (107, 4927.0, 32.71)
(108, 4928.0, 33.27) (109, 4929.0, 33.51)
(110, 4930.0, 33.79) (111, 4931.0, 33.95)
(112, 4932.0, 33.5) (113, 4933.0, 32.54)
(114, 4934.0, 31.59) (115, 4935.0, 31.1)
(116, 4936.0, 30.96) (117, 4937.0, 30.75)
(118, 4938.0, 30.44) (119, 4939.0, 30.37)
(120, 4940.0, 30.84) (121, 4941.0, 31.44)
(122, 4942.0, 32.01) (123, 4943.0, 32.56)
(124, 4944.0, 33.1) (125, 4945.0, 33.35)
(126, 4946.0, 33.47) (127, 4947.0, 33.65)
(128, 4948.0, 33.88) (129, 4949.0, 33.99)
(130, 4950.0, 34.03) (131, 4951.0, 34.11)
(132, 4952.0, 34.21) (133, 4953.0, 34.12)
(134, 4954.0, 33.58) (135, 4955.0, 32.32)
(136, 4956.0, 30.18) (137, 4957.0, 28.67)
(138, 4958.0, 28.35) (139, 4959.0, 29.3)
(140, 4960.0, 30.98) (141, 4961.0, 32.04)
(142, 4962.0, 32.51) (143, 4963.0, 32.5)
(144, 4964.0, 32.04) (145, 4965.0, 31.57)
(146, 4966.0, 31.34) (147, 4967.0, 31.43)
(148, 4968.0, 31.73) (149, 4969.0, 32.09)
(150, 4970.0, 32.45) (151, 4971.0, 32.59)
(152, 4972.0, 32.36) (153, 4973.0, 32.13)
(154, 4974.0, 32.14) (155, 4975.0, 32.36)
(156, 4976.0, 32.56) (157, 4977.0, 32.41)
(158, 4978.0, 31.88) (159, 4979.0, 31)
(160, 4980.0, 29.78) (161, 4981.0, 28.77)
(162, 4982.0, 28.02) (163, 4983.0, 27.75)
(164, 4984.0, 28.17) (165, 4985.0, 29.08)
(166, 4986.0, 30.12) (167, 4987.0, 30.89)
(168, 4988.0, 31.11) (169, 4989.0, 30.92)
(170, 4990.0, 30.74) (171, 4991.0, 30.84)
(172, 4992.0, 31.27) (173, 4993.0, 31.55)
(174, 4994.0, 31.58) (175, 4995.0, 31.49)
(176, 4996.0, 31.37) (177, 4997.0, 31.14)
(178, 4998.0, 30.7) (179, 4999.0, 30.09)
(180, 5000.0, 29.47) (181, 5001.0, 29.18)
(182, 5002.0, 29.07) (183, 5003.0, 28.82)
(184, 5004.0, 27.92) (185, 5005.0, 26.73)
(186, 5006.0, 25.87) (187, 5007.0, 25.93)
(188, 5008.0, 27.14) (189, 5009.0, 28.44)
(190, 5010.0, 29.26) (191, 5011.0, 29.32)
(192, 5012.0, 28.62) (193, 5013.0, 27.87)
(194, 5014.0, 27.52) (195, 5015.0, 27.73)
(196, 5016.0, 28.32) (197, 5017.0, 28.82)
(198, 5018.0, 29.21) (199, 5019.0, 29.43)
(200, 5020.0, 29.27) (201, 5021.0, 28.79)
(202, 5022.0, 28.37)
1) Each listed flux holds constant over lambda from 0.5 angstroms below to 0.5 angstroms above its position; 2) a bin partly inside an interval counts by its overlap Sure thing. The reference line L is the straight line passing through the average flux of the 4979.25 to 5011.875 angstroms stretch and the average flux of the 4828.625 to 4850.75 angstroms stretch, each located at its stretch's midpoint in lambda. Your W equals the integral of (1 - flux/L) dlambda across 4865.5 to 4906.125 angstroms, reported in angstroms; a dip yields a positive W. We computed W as 1.2 angstroms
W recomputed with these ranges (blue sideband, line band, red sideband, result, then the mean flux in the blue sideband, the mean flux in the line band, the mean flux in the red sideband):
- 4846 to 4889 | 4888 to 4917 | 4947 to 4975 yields 0.1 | 31.3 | 31.5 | 32.1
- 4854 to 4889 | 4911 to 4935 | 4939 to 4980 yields 0.4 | 30.6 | 31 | 32.1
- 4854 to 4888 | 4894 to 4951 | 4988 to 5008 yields -2.9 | 30.7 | 31.9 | 29.7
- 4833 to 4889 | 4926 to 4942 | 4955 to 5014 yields -0.6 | 31.7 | 32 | 30.3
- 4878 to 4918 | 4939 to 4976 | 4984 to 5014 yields -2.3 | 31.4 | 32.2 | 29.5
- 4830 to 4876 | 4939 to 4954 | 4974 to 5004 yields -1.1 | 31.9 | 33.1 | 30.4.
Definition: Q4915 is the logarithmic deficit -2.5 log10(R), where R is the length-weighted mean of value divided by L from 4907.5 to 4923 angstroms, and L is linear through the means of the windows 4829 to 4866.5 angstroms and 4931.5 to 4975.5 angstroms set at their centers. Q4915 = 0.07 mag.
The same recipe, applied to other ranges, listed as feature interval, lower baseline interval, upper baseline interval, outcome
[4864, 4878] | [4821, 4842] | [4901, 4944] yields 0.04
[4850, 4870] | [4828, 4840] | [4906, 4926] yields 0.02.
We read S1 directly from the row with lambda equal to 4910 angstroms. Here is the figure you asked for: 31.96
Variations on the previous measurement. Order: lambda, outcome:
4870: 29.58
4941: 31.44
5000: 29.47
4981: 28.77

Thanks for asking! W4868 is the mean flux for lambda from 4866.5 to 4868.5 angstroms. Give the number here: 32.5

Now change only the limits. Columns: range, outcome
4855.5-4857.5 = 32.5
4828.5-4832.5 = 31.2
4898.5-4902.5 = 32.6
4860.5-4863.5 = 27.5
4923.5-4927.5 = 31.4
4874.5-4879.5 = 31.3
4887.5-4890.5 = 27.8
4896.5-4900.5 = 33.2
